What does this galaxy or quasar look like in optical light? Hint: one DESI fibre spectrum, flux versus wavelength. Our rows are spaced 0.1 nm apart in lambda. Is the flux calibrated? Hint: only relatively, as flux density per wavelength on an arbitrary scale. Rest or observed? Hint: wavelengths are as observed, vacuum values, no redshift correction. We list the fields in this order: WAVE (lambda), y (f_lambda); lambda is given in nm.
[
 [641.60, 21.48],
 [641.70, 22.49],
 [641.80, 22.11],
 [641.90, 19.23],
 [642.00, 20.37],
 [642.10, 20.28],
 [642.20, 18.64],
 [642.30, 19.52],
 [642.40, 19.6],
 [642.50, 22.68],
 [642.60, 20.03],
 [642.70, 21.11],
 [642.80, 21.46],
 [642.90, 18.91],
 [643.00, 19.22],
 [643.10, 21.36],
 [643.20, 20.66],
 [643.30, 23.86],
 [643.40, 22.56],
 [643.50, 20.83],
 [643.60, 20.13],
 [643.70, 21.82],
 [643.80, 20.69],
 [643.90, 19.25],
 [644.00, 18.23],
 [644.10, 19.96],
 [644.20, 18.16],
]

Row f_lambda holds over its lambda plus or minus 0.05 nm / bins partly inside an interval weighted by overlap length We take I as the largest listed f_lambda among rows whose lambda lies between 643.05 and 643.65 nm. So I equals 23.86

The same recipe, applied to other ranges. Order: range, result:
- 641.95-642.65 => 22.68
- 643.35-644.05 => 22.56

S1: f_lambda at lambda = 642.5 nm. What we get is 22.68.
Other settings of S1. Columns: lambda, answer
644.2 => 18.16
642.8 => 21.46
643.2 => 20.66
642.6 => 20.03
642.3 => 19.52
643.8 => 20.69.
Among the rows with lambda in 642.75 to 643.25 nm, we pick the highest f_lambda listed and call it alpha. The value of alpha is 21.46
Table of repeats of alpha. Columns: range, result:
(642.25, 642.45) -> 19.6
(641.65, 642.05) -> 22.49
